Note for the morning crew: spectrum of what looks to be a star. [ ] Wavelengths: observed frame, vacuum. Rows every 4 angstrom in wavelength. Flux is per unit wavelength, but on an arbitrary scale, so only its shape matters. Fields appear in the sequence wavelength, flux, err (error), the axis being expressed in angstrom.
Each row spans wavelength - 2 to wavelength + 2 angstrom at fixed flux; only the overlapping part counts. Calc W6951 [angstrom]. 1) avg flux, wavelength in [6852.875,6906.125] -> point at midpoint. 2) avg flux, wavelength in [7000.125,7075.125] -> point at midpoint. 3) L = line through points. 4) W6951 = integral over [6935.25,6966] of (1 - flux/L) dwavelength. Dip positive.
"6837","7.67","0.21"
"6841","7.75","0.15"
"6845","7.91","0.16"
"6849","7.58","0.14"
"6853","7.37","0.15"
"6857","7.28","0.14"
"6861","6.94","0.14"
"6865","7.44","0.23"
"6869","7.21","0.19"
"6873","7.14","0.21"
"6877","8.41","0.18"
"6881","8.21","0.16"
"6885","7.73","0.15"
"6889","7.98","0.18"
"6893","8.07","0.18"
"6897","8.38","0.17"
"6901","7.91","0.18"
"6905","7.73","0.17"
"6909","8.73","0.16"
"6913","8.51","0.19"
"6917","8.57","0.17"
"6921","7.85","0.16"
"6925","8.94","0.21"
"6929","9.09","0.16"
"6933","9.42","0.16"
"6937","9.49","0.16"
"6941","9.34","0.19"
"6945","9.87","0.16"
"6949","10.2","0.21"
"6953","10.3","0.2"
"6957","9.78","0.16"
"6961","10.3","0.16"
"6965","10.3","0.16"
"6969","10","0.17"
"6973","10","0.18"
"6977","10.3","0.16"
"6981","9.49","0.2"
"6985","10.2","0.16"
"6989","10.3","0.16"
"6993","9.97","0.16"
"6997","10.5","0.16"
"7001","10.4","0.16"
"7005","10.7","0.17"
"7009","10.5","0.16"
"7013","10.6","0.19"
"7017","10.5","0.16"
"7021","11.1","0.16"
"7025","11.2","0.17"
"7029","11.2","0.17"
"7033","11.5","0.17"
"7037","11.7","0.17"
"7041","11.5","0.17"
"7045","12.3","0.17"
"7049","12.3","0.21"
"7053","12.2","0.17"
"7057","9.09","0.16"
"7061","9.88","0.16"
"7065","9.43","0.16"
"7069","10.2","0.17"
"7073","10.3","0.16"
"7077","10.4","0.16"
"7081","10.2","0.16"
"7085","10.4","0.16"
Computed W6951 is -2.7 angstrom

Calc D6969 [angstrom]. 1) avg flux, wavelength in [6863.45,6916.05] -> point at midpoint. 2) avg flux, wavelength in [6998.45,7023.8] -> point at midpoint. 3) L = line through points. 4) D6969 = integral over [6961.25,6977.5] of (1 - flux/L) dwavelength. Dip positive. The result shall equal -0.7 angstrom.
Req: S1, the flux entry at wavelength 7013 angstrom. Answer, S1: 10.6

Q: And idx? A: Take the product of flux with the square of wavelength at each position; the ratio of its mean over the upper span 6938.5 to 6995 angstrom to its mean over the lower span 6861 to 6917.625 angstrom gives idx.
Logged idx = 1.29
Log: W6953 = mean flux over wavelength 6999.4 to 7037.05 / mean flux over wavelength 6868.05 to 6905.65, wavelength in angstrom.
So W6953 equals 1.38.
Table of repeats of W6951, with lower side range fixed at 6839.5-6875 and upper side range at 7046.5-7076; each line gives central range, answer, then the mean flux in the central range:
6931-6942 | -1.04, 9.42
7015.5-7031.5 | -1.76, 11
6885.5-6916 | -0.43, 8.18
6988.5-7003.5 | -1.24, 10.3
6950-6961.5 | -1.56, 10.1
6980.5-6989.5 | -0.66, 10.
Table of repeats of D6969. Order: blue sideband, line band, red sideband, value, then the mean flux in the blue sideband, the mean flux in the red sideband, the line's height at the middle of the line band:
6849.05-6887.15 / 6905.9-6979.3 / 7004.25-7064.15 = -2.8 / 7.53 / 11.1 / 9.11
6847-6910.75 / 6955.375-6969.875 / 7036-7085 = -1.5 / 7.75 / 10.8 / 9.14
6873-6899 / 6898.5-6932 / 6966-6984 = 0.9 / 8.05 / 9.98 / 8.69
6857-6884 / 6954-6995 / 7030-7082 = -2.9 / 7.54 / 10.9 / 9.41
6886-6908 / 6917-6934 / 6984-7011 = -0.1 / 8.03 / 10.4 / 8.7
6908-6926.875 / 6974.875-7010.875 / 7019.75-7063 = -0.2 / 8.51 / 11.3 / 10.2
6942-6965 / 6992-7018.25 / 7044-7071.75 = -0.2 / 10.1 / 10.7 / 10.4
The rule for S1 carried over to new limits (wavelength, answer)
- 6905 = 7.73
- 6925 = 8.94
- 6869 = 7.21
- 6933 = 9.42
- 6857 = 7.28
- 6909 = 8.73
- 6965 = 10.3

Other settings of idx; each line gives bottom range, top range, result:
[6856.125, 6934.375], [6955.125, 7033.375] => 1.33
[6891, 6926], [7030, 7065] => 1.41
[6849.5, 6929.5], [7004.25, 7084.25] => 1.42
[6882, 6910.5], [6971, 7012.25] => 1.31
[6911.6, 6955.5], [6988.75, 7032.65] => 1.18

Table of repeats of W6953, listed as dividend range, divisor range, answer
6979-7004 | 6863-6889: 1.32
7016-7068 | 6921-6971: 1.14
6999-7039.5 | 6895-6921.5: 1.32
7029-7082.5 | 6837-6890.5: 1.43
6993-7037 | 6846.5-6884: 1.44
